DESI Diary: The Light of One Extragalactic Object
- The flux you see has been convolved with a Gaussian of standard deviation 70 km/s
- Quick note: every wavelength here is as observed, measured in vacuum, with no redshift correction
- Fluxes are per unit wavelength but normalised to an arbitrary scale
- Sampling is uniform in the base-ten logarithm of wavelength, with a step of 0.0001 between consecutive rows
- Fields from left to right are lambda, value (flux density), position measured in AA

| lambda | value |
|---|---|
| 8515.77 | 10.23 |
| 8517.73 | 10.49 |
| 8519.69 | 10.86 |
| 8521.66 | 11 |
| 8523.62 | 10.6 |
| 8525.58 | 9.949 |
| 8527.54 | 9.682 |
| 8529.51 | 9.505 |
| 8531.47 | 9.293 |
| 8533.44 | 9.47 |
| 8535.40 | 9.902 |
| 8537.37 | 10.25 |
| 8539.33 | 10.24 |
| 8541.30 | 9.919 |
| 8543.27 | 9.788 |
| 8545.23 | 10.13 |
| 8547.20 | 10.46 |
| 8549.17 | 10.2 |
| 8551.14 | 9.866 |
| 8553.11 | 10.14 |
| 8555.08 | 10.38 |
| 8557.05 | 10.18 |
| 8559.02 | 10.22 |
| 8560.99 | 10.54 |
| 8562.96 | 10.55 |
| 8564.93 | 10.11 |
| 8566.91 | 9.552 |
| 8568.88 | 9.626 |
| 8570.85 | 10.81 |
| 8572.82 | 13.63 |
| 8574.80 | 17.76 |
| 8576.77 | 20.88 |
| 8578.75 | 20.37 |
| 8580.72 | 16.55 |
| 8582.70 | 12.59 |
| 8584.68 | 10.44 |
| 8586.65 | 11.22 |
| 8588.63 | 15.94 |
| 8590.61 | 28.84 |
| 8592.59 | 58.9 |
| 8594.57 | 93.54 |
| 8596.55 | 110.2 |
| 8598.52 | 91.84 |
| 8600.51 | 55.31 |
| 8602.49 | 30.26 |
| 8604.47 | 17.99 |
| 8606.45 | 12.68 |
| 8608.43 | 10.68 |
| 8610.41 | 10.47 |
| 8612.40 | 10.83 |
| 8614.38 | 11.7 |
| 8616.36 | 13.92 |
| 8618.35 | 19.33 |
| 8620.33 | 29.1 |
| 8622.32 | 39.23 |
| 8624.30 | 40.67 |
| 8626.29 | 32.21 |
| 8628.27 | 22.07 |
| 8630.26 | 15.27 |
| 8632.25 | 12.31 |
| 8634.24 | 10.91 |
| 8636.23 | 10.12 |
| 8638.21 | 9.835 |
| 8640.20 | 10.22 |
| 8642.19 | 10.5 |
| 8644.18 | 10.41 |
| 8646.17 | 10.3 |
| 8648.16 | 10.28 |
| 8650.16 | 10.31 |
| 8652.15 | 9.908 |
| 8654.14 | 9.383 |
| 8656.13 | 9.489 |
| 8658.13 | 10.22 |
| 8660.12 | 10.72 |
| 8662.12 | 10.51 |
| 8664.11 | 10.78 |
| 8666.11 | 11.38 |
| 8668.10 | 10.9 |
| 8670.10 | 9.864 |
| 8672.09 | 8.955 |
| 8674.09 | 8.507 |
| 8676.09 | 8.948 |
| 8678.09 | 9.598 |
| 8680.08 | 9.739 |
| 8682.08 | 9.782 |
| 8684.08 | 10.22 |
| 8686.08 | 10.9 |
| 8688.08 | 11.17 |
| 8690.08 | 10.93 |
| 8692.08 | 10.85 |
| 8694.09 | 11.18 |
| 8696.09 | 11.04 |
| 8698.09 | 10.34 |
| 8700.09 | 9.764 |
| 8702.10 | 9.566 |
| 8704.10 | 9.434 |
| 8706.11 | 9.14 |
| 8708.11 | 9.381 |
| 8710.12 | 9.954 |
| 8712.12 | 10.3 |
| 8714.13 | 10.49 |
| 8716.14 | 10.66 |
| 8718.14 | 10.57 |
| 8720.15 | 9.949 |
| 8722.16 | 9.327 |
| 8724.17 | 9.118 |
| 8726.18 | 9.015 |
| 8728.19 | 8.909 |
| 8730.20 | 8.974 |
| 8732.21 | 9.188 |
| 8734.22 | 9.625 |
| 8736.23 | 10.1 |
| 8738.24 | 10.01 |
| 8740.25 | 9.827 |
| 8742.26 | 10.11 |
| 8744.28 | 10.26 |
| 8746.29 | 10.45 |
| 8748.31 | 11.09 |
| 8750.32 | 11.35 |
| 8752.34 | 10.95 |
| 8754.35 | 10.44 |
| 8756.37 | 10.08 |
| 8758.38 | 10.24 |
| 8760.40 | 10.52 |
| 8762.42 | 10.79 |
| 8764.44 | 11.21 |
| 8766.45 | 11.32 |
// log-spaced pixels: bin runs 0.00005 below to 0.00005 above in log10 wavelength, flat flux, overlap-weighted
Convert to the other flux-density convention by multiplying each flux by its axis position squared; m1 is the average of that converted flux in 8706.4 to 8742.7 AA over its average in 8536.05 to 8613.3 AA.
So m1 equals 0.46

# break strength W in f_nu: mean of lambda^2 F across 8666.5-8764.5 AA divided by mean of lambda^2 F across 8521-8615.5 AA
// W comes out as 0.53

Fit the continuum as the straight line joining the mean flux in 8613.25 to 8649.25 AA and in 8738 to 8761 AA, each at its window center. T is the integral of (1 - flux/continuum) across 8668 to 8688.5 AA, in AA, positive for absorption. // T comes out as 6.9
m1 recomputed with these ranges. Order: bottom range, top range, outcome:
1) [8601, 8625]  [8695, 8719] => 0.49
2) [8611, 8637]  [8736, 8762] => 0.52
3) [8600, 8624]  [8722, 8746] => 0.45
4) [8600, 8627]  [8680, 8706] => 0.45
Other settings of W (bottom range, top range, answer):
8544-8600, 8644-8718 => 0.43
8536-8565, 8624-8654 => 1.43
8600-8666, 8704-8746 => 0.61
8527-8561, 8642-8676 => 1.04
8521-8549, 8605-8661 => 1.55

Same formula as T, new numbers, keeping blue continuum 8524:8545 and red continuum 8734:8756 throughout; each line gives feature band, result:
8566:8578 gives -4.7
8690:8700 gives -0.5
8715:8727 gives 0.6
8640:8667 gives -0.4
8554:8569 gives -0.4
